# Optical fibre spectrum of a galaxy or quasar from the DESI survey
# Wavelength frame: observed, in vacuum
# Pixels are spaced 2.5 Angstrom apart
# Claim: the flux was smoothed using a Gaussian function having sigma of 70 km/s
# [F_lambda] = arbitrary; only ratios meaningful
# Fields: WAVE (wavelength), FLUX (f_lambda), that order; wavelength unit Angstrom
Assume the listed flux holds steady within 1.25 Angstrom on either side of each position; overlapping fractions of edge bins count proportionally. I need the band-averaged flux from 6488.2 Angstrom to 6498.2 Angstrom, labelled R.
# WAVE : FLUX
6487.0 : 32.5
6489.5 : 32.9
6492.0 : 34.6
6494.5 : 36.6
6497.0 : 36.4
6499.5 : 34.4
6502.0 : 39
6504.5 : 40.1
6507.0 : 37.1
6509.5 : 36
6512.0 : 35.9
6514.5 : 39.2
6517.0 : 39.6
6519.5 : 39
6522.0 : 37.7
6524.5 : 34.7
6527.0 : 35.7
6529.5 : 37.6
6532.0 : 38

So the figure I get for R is 35.1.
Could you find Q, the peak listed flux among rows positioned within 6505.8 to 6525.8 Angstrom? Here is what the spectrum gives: 39.6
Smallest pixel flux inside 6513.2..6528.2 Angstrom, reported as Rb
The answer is 34.7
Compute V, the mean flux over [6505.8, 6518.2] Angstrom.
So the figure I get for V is 37.6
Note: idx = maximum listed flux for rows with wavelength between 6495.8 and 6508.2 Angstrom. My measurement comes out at 40.1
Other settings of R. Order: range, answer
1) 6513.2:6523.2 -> 38.9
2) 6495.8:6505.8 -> 37.5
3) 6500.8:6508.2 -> 38.7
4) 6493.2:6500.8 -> 35.8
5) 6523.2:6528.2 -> 35.2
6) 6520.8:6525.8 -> 36.2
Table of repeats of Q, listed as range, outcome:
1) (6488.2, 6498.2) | 36.6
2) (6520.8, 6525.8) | 37.7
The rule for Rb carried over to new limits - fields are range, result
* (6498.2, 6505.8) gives 34.4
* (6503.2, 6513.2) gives 35.9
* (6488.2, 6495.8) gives 32.9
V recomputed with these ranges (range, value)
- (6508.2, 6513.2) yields 36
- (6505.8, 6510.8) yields 36.5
